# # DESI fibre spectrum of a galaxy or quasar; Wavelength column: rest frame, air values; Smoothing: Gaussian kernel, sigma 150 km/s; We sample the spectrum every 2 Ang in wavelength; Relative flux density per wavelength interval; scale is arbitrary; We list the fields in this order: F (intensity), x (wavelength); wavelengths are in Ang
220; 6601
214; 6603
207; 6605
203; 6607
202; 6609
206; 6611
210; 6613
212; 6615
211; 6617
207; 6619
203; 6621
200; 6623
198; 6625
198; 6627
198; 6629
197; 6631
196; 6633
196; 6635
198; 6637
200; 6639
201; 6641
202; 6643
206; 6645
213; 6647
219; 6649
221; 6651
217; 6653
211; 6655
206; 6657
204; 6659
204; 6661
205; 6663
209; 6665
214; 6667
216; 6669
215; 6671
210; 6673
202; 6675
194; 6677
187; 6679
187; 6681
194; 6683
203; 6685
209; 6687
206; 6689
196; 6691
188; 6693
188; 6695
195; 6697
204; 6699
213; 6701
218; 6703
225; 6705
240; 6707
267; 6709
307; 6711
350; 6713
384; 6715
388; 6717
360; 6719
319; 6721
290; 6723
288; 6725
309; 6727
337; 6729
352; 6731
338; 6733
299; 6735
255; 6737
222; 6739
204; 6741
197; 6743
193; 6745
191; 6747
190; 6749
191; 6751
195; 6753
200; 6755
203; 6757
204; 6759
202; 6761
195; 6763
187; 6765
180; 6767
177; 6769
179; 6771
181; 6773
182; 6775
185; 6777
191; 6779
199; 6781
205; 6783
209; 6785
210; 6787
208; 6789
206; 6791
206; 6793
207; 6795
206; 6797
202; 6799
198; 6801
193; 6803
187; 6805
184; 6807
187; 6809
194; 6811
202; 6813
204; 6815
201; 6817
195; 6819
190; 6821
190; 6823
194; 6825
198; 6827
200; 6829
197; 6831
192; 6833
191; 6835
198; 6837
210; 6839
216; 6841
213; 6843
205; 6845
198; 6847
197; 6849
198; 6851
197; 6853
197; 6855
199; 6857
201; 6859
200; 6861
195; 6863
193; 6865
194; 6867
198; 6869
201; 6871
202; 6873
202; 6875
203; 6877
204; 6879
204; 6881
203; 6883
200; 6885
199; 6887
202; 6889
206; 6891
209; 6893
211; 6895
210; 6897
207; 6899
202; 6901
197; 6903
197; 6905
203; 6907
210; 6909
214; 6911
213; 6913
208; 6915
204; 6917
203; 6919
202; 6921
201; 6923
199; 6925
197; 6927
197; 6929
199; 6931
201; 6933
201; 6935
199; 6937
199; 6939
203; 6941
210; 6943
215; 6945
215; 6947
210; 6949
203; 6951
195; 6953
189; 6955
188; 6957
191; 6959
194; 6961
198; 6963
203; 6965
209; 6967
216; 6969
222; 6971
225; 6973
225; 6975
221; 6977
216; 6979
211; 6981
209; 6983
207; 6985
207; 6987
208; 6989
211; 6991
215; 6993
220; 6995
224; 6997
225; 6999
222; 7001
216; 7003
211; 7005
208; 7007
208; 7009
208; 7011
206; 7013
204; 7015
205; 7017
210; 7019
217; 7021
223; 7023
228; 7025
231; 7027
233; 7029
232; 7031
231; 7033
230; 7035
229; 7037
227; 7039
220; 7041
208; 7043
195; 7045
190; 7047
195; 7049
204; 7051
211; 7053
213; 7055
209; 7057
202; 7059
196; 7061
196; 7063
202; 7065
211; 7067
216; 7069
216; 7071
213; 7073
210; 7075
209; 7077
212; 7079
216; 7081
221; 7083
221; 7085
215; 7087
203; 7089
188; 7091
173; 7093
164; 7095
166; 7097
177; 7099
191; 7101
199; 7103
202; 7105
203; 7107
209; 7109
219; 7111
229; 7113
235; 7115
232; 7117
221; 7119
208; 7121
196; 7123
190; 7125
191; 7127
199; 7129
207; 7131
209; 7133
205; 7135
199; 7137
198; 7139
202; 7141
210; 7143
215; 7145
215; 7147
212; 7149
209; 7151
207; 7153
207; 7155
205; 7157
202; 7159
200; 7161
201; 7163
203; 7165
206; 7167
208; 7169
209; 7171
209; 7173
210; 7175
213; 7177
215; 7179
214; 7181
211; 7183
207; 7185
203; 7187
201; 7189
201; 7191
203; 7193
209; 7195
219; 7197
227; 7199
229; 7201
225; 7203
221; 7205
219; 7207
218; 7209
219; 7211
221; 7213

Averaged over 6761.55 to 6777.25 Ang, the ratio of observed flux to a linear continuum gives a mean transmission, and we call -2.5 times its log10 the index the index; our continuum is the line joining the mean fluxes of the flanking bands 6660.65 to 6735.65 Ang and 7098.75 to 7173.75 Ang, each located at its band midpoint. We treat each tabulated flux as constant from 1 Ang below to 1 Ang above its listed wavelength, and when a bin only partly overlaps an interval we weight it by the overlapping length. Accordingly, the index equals 0.31 mag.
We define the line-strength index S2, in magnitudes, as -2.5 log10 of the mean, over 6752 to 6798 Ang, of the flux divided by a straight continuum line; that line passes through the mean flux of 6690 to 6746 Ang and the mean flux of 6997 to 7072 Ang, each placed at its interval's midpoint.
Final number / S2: 0.30 mag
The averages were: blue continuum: 269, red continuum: 213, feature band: 196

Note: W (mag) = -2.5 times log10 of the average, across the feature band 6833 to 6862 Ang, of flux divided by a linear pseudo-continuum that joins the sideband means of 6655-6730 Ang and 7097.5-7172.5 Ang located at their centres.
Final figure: 0.14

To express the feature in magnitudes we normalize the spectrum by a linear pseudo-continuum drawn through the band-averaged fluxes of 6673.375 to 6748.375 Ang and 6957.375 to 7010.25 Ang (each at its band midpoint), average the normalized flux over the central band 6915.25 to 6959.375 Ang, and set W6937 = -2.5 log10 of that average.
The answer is 0.09 mag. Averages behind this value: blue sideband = 251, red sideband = 212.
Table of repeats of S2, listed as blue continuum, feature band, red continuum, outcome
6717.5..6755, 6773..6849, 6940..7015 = 0.23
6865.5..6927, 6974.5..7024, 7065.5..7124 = -0.04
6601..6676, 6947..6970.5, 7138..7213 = 0.04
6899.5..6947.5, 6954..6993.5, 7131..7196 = -0.02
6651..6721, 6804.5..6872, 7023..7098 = 0.13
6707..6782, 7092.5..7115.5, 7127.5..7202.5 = 0.09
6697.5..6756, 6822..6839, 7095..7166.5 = 0.26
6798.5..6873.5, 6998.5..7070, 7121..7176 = -0.06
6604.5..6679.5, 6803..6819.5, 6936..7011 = 0.07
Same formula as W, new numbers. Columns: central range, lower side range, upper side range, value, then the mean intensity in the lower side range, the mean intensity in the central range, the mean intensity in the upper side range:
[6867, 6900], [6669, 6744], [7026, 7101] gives 0.132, 252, 204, 207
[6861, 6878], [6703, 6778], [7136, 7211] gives 0.188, 247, 199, 210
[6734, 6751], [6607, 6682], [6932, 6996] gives -0.060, 205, 217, 207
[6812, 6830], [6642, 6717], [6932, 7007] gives 0.098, 222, 197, 209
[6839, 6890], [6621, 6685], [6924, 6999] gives 0.027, 204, 201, 207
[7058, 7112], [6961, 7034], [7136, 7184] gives 0.049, 215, 202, 208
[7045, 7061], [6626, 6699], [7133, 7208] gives 0.029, 203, 202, 209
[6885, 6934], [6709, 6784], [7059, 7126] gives 0.111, 244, 204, 205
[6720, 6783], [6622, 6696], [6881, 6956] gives -0.119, 203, 227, 204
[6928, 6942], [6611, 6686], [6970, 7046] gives 0.077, 204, 200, 217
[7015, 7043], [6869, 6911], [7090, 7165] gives -0.102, 204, 223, 203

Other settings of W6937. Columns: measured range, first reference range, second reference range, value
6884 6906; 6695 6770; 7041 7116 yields 0.12 mag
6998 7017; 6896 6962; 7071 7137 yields -0.04 mag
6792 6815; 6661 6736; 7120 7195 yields 0.22 mag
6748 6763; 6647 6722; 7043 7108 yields 0.15 mag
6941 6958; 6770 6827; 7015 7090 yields 0.02 mag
